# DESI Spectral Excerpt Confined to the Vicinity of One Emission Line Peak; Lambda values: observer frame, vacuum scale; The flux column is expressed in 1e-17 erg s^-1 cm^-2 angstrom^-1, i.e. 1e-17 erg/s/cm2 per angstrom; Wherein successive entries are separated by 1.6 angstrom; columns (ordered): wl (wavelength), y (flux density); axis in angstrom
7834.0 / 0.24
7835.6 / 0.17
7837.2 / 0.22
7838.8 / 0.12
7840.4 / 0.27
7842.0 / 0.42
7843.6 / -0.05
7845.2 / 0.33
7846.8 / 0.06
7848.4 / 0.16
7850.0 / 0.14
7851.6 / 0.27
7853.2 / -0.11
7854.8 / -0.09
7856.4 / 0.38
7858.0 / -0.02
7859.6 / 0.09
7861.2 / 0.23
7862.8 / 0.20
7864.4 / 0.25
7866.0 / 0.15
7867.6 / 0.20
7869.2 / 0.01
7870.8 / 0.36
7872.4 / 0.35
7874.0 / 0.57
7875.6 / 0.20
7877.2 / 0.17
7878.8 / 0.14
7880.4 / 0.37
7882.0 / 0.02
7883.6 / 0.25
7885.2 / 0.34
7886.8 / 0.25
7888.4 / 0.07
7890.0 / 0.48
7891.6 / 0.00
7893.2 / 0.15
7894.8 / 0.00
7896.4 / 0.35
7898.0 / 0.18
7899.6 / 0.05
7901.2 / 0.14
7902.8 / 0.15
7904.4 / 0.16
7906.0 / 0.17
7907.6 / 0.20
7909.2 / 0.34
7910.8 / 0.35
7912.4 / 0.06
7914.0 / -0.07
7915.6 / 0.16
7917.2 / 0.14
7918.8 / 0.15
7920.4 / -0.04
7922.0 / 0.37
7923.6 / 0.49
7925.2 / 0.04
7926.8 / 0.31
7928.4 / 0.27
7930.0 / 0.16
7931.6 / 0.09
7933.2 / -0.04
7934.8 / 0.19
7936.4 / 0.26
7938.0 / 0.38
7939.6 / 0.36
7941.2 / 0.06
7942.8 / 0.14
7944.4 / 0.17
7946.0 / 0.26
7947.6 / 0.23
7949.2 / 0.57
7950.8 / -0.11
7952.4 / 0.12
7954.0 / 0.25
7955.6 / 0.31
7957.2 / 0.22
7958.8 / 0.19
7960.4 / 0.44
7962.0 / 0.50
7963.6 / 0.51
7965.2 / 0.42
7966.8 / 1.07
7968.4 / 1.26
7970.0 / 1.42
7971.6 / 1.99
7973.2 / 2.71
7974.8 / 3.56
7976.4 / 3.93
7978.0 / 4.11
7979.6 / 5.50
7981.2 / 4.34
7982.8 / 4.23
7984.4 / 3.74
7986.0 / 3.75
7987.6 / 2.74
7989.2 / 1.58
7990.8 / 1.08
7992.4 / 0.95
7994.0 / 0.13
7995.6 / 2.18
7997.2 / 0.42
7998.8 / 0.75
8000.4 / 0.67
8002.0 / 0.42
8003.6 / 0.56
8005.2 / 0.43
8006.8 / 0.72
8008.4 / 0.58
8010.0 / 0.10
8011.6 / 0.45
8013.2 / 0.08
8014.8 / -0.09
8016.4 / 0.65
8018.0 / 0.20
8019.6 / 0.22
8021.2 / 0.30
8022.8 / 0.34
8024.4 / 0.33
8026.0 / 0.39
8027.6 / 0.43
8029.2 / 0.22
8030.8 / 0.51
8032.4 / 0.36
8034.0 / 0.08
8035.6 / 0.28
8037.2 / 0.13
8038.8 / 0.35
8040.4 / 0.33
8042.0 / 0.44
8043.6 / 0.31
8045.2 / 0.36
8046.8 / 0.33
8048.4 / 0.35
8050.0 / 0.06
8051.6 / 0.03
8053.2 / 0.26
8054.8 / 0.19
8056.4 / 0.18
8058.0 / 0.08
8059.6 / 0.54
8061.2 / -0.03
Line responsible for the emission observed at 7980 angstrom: [O II]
